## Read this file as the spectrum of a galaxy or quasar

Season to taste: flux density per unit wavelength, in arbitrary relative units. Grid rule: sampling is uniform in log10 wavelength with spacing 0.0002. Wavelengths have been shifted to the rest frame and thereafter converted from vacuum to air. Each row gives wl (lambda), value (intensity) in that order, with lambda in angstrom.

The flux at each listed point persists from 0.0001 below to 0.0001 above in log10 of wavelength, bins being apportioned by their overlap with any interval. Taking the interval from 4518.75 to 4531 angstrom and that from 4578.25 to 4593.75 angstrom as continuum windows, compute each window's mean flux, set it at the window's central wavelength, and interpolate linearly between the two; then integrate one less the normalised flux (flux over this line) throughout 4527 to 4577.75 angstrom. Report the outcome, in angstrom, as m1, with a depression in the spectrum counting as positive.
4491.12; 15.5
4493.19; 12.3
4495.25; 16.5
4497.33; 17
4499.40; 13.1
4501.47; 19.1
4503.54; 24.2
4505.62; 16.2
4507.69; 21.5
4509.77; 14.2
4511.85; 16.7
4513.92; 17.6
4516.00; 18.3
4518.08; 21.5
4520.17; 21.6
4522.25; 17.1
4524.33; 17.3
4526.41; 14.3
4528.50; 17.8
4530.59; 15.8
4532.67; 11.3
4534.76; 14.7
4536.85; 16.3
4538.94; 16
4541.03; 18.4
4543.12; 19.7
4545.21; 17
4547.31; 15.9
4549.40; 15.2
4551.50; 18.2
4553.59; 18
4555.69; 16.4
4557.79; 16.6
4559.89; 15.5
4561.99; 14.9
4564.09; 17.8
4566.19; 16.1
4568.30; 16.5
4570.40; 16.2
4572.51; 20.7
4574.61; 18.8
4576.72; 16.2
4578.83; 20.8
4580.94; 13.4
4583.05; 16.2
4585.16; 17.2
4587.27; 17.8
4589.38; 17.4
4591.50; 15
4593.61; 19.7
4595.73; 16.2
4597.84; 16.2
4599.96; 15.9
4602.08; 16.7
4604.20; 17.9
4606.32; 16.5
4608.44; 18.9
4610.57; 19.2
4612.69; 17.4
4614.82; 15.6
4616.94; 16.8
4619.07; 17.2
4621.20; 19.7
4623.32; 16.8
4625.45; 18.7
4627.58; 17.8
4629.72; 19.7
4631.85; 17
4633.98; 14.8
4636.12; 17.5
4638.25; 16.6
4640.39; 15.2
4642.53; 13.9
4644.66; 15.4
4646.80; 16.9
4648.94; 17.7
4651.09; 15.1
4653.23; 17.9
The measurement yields 1.8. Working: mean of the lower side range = 17.5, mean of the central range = 16.6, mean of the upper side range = 16.9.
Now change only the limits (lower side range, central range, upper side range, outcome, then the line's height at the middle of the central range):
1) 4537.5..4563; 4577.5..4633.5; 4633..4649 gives -3.75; 16.3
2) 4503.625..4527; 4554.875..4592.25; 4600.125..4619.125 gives 1.58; 17.6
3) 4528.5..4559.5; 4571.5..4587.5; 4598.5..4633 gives -0.59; 17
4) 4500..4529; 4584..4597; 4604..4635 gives 0.44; 17.8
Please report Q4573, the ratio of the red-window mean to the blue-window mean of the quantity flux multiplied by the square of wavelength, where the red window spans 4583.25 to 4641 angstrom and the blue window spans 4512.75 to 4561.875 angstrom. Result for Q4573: 1.05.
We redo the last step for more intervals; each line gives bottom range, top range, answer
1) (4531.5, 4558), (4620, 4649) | 1.07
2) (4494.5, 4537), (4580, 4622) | 1.03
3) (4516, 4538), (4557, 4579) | 1.04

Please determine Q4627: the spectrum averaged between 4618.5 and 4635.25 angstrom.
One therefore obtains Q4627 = 17.7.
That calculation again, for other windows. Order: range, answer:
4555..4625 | 17.1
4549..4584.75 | 16.9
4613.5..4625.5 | 17.4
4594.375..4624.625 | 17.3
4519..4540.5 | 16.3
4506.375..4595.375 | 17.1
